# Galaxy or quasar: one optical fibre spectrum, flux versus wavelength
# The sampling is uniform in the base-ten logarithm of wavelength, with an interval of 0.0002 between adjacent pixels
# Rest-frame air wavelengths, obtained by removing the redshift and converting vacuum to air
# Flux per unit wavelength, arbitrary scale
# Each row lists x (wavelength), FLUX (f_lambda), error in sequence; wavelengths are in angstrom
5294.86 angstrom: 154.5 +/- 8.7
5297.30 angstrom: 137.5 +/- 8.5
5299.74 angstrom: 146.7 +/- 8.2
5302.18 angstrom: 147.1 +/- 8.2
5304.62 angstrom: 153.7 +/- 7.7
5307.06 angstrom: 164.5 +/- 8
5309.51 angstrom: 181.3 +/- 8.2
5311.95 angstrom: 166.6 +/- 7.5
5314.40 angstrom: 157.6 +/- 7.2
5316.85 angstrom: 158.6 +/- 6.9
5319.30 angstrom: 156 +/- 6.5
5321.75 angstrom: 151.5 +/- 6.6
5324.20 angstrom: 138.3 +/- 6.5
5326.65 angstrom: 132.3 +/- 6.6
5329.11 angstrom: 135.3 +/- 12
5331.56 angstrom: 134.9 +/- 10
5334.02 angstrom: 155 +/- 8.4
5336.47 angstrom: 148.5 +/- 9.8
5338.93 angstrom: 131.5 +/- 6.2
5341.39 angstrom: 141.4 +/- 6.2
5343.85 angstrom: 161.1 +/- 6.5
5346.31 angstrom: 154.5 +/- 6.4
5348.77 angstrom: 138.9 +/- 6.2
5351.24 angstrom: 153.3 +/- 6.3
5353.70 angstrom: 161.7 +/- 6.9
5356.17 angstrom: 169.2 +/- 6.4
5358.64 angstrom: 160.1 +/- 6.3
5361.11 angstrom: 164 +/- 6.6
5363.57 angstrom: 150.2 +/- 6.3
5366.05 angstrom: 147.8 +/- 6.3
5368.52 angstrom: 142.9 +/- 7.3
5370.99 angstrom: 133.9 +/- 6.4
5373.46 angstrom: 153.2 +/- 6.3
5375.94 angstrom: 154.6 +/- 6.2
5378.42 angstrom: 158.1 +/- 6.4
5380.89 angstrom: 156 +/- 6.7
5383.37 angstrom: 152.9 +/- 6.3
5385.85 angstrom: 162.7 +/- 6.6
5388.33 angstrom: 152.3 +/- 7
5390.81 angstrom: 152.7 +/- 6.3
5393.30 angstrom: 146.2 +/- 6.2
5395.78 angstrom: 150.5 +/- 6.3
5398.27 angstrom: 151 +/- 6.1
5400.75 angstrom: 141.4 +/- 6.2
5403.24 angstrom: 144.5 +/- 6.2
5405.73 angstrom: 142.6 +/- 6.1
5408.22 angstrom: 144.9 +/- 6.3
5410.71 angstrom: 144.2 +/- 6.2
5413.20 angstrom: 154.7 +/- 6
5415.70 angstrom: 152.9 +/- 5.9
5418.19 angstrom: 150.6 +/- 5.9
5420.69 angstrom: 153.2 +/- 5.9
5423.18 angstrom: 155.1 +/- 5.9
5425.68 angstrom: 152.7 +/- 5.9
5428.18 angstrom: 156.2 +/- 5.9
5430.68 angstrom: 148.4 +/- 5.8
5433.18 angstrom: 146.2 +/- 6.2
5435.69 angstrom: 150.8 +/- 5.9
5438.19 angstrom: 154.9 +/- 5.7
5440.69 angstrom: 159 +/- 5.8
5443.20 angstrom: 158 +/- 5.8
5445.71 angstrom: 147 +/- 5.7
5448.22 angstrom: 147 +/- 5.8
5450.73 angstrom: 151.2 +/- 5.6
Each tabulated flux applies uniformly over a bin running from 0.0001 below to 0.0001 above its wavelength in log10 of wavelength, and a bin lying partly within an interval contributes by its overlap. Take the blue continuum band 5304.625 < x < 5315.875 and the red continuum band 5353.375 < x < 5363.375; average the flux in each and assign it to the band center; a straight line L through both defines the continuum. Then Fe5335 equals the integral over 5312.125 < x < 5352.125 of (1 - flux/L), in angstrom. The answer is 4.2 angstrom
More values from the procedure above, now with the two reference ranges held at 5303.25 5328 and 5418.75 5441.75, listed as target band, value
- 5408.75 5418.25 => 0.2 angstrom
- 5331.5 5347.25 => 0.8 angstrom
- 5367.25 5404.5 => 0.9 angstrom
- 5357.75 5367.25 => 0.0 angstrom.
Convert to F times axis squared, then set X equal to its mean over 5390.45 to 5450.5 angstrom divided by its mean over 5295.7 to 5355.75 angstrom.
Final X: 1.03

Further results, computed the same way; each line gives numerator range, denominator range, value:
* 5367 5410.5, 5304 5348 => 1.01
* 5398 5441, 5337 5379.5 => 1.01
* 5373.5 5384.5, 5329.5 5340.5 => 1.11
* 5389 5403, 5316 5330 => 1.05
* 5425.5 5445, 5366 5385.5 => 1.04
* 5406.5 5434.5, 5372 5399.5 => 0.99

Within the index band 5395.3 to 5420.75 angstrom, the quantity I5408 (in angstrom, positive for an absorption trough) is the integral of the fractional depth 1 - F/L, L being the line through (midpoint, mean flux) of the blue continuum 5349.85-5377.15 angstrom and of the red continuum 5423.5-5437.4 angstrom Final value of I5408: 0.7 angstrom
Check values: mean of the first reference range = 154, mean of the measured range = 148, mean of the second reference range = 151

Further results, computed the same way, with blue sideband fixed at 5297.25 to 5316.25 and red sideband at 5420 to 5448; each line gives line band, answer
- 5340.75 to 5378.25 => 0.7 angstrom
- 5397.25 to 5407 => 0.6 angstrom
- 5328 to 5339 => 1.0 angstrom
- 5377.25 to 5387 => -0.2 angstrom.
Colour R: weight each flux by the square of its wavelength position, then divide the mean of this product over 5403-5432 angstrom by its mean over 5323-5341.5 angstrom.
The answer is 1.1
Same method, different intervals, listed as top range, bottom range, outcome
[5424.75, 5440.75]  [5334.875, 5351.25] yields 1.07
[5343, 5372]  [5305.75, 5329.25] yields 1.00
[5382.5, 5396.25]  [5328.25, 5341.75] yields 1.11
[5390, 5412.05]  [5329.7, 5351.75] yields 1.02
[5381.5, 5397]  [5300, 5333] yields 1.03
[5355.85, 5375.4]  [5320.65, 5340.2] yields 1.09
